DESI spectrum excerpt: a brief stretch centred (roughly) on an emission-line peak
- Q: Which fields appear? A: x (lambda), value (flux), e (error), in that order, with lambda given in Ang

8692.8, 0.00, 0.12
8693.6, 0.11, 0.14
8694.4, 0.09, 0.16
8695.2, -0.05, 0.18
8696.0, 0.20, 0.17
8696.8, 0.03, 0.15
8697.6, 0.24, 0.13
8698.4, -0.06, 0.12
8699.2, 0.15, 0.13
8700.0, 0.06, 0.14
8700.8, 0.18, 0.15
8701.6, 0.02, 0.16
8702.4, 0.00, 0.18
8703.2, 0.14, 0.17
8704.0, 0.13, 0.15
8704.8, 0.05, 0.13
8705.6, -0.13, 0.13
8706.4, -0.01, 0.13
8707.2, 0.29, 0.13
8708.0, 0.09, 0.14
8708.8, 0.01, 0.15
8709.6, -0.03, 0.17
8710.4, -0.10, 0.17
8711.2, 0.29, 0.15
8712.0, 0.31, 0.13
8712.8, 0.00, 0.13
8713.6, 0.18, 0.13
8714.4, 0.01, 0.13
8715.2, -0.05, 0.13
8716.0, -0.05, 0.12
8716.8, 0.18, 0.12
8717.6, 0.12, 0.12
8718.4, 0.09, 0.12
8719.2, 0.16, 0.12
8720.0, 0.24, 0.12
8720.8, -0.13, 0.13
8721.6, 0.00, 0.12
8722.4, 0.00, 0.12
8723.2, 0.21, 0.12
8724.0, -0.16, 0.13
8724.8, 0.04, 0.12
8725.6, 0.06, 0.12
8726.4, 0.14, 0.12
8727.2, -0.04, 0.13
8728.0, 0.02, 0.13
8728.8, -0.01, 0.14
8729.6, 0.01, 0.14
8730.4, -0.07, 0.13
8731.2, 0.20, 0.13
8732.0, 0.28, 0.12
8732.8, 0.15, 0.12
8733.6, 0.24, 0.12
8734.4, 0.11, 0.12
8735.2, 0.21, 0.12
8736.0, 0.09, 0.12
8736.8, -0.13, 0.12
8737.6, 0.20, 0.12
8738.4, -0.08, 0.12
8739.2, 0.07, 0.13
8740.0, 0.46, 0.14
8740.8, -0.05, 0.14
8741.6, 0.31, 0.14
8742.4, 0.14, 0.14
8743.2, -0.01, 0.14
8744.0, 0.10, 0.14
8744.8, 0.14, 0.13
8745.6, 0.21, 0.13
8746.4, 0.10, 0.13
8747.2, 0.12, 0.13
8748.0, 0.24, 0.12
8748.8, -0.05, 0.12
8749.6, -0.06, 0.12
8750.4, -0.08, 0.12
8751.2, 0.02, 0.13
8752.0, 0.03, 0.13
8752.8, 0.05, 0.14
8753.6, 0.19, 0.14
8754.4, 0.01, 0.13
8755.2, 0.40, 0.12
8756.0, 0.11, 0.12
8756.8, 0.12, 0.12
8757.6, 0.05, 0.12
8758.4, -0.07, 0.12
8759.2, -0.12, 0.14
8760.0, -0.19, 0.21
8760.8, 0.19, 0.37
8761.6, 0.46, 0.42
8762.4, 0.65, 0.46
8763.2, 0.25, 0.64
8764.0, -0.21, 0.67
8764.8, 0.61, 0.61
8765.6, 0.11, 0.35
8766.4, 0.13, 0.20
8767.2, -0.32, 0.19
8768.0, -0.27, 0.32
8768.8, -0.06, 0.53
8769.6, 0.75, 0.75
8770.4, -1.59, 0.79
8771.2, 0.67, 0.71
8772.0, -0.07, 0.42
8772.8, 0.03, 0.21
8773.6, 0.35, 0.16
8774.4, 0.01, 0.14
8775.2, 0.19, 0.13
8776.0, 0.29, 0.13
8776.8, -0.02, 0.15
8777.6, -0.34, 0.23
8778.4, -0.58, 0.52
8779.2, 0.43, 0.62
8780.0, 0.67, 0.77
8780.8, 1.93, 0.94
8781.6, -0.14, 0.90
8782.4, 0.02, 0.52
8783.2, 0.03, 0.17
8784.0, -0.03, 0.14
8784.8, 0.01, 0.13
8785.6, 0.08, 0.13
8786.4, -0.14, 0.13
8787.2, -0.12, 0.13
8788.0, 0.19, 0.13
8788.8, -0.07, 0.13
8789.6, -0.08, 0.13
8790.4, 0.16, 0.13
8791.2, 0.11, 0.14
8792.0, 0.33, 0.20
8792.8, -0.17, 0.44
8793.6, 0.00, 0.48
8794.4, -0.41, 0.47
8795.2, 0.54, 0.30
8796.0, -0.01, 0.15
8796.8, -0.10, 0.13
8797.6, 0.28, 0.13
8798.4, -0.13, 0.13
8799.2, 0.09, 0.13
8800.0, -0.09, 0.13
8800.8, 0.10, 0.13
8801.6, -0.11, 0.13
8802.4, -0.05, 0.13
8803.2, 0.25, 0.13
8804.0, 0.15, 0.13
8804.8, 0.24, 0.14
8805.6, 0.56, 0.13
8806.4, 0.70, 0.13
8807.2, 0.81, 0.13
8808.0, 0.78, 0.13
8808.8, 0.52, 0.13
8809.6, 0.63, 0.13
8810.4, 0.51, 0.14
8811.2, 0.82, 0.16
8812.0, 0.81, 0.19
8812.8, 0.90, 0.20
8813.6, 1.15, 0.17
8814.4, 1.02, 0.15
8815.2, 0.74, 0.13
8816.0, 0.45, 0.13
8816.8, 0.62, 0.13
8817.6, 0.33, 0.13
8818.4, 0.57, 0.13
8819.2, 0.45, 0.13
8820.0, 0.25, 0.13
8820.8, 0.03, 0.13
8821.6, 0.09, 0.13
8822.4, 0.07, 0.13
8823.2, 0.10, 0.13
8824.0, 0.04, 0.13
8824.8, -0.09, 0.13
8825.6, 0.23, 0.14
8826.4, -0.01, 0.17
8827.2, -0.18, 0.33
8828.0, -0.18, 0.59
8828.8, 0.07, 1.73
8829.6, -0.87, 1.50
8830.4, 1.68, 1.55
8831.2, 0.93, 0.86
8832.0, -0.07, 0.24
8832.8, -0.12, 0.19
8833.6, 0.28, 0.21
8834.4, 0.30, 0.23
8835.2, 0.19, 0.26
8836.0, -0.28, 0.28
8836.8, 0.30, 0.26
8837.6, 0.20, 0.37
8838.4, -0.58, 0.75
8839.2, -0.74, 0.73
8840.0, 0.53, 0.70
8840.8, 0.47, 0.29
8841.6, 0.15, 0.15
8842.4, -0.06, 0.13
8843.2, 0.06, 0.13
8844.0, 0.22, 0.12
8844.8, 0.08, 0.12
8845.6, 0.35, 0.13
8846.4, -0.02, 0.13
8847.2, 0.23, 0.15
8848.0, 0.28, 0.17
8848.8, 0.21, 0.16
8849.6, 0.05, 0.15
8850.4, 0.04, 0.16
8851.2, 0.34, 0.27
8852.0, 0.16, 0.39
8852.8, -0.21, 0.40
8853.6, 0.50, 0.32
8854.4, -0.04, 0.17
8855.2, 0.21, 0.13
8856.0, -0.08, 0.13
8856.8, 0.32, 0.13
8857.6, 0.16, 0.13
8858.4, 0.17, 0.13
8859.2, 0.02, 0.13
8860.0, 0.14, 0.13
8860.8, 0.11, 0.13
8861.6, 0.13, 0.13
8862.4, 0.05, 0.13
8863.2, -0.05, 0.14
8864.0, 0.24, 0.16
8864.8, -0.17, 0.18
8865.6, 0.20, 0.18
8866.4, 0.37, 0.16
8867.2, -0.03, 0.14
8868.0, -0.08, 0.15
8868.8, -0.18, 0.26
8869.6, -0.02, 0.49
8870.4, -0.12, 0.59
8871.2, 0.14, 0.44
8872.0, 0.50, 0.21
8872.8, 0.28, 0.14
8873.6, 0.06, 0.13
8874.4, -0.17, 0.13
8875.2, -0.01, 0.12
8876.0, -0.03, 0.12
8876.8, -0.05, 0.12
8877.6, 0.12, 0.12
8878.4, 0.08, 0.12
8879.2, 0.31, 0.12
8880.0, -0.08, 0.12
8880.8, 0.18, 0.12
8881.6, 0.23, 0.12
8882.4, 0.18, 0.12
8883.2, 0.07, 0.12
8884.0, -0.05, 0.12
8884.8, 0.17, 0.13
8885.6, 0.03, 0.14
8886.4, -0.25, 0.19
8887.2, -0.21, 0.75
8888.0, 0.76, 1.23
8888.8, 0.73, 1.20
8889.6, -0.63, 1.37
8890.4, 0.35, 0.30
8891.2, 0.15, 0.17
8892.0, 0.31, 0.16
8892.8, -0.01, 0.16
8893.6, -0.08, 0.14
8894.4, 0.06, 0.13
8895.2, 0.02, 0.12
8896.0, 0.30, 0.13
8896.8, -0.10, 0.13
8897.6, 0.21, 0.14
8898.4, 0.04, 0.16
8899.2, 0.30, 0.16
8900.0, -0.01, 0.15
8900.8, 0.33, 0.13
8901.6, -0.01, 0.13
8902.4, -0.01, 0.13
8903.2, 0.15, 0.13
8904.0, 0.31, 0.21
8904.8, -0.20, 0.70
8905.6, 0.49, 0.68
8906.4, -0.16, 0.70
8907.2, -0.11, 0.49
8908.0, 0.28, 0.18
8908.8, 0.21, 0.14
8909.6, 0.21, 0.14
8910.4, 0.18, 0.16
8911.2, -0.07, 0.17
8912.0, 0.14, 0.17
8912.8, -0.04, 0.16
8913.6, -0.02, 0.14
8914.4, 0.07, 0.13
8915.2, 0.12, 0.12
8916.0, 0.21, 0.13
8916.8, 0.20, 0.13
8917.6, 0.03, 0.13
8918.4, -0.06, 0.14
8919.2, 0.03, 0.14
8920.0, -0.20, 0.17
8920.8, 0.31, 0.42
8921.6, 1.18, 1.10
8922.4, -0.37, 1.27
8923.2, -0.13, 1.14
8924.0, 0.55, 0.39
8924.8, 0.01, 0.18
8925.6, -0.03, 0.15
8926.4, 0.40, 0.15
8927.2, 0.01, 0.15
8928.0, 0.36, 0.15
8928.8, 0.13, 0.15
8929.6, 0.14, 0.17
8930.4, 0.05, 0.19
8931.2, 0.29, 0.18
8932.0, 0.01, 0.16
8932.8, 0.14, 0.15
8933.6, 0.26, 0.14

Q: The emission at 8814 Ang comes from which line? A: [O II]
